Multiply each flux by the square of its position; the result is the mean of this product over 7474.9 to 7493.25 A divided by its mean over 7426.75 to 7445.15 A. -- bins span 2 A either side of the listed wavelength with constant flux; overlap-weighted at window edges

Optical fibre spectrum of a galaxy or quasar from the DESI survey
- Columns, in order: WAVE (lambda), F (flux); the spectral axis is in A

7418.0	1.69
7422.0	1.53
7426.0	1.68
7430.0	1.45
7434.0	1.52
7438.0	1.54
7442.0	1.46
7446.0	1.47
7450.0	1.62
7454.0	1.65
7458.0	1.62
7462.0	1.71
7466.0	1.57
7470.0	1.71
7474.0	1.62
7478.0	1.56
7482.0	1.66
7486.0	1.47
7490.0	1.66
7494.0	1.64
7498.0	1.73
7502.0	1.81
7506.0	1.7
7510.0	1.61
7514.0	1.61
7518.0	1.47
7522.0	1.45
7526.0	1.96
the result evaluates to 1.1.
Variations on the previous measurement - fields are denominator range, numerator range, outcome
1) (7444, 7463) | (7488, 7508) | 1.07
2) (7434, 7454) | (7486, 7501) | 1.09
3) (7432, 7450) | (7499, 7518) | 1.12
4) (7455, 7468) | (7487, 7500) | 1.02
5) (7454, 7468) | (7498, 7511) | 1.06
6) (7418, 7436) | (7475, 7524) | 1.05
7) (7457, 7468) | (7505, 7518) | 1.00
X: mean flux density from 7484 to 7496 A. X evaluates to 1.59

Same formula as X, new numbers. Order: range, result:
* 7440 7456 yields 1.55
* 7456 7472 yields 1.65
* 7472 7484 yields 1.61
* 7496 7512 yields 1.71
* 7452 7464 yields 1.66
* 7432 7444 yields 1.51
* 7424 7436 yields 1.55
